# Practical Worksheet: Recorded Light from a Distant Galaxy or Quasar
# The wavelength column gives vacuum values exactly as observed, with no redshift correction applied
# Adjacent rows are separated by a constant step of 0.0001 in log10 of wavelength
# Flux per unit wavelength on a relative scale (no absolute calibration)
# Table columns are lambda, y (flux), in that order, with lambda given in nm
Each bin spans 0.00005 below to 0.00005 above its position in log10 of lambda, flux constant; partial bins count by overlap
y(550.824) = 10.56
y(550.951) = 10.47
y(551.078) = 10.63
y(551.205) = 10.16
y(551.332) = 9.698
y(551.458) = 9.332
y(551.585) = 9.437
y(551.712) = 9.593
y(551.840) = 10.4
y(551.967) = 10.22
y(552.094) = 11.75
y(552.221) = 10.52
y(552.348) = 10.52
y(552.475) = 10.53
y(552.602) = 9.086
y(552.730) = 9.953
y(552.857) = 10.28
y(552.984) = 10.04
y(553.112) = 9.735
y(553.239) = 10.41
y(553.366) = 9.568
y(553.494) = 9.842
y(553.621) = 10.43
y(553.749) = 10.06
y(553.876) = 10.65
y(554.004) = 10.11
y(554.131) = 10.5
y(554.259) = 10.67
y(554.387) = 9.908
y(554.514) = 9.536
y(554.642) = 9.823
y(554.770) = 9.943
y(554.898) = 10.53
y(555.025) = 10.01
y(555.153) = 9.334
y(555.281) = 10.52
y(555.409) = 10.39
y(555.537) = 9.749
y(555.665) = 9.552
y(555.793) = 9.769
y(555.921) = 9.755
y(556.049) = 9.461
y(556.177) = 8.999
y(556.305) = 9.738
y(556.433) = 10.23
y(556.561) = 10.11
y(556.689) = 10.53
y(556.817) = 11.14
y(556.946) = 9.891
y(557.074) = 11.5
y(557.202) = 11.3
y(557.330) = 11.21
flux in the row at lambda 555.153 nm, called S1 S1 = 9.334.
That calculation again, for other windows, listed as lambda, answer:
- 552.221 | 10.52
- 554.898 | 10.53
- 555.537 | 9.749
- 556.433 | 10.23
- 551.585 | 9.437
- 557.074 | 11.5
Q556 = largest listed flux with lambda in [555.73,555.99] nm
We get 9.769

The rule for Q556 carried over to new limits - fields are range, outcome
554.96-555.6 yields 10.52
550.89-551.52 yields 10.63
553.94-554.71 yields 10.67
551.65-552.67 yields 11.75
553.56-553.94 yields 10.65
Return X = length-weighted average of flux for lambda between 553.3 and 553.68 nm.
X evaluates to 9.95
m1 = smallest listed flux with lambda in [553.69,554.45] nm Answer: 9.908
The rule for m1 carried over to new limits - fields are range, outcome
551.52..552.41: 9.437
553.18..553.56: 9.568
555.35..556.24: 8.999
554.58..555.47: 9.334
